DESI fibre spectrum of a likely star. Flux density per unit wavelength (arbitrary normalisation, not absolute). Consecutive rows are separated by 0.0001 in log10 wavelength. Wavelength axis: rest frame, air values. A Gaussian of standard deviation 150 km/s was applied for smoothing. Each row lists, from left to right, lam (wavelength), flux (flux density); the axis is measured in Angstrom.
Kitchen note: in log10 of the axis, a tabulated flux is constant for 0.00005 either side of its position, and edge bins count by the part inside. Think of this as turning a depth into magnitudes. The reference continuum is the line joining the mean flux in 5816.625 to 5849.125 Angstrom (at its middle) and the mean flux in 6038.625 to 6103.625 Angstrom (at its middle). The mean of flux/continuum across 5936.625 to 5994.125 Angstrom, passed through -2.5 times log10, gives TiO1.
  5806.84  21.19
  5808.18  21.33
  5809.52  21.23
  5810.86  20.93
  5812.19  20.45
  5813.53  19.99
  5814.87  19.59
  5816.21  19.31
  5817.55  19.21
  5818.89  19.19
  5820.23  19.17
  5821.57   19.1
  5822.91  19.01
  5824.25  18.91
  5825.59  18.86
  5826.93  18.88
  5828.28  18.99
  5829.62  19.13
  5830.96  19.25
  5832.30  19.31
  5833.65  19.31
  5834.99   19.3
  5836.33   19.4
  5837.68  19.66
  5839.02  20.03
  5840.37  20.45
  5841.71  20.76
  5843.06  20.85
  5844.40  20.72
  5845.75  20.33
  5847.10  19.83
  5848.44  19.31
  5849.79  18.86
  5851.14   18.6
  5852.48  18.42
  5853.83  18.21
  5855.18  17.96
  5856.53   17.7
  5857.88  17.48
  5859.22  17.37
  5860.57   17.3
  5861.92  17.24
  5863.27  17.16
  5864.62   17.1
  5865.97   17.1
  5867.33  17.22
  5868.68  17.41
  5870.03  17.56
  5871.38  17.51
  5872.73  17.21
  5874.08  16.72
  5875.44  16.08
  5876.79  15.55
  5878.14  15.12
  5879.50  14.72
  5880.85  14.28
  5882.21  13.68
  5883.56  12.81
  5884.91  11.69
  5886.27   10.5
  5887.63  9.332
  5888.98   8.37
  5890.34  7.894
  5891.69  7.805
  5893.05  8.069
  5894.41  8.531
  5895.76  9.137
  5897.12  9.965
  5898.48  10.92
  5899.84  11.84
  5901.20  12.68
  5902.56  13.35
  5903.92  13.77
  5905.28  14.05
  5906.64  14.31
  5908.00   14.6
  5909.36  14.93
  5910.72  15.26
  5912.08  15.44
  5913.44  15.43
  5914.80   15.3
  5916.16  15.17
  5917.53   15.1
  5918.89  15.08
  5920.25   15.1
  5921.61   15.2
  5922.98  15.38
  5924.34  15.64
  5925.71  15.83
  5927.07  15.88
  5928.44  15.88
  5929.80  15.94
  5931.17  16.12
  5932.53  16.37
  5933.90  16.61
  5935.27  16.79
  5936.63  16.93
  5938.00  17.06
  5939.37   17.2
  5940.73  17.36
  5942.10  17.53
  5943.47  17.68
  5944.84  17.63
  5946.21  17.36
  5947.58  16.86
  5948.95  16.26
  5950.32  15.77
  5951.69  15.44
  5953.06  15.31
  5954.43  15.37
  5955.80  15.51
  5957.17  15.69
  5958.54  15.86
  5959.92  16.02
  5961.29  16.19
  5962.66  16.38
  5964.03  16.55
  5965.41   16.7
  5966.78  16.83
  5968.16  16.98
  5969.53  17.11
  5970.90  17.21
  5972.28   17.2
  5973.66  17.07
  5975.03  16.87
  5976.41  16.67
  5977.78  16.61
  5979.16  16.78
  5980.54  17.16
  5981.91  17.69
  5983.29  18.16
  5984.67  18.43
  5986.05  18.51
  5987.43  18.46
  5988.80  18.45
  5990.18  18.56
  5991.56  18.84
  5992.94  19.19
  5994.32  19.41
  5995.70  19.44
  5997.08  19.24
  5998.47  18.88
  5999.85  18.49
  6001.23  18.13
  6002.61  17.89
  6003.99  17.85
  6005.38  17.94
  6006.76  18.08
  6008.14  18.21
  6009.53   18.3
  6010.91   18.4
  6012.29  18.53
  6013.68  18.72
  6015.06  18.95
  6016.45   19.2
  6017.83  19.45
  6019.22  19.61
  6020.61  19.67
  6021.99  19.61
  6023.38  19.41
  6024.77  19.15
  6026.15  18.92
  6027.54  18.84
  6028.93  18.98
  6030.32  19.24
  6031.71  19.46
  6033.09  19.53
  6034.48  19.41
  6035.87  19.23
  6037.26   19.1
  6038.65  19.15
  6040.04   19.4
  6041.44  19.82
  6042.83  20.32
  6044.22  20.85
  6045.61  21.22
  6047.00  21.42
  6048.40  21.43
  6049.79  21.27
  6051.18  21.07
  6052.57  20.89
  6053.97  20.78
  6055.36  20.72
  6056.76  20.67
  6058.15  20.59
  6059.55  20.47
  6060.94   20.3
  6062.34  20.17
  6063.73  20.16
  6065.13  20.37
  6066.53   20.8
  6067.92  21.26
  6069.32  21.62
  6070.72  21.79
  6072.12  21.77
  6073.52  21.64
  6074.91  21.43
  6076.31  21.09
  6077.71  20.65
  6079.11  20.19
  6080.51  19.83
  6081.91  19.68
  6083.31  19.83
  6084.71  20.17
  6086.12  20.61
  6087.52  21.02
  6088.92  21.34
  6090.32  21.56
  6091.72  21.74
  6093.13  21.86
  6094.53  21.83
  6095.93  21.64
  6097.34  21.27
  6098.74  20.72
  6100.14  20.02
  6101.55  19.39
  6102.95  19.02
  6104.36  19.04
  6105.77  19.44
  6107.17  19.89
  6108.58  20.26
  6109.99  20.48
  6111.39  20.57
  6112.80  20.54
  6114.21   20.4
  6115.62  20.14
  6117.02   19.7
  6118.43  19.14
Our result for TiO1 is 0.18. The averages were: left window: 19.5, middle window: 17.1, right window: 20.8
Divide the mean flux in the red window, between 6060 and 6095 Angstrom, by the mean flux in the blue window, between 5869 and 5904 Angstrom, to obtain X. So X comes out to 1.67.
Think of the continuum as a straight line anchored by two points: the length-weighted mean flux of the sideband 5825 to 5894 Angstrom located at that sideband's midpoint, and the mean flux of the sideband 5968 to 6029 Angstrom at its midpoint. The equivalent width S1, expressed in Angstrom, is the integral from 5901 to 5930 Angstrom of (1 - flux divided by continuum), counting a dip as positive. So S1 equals 4.0 Angstrom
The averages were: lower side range 16.7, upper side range 18.3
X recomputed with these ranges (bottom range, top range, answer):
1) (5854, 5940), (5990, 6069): 1.34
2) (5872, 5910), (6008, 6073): 1.61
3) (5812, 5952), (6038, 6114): 1.27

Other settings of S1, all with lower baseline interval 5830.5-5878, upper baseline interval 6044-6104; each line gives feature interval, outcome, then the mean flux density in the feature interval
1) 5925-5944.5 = 2.6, 16.7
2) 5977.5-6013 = 2.9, 18.3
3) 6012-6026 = 0.7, 19.2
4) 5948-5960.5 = 2.4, 15.7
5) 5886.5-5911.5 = 9.9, 11.4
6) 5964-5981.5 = 2.5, 16.9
